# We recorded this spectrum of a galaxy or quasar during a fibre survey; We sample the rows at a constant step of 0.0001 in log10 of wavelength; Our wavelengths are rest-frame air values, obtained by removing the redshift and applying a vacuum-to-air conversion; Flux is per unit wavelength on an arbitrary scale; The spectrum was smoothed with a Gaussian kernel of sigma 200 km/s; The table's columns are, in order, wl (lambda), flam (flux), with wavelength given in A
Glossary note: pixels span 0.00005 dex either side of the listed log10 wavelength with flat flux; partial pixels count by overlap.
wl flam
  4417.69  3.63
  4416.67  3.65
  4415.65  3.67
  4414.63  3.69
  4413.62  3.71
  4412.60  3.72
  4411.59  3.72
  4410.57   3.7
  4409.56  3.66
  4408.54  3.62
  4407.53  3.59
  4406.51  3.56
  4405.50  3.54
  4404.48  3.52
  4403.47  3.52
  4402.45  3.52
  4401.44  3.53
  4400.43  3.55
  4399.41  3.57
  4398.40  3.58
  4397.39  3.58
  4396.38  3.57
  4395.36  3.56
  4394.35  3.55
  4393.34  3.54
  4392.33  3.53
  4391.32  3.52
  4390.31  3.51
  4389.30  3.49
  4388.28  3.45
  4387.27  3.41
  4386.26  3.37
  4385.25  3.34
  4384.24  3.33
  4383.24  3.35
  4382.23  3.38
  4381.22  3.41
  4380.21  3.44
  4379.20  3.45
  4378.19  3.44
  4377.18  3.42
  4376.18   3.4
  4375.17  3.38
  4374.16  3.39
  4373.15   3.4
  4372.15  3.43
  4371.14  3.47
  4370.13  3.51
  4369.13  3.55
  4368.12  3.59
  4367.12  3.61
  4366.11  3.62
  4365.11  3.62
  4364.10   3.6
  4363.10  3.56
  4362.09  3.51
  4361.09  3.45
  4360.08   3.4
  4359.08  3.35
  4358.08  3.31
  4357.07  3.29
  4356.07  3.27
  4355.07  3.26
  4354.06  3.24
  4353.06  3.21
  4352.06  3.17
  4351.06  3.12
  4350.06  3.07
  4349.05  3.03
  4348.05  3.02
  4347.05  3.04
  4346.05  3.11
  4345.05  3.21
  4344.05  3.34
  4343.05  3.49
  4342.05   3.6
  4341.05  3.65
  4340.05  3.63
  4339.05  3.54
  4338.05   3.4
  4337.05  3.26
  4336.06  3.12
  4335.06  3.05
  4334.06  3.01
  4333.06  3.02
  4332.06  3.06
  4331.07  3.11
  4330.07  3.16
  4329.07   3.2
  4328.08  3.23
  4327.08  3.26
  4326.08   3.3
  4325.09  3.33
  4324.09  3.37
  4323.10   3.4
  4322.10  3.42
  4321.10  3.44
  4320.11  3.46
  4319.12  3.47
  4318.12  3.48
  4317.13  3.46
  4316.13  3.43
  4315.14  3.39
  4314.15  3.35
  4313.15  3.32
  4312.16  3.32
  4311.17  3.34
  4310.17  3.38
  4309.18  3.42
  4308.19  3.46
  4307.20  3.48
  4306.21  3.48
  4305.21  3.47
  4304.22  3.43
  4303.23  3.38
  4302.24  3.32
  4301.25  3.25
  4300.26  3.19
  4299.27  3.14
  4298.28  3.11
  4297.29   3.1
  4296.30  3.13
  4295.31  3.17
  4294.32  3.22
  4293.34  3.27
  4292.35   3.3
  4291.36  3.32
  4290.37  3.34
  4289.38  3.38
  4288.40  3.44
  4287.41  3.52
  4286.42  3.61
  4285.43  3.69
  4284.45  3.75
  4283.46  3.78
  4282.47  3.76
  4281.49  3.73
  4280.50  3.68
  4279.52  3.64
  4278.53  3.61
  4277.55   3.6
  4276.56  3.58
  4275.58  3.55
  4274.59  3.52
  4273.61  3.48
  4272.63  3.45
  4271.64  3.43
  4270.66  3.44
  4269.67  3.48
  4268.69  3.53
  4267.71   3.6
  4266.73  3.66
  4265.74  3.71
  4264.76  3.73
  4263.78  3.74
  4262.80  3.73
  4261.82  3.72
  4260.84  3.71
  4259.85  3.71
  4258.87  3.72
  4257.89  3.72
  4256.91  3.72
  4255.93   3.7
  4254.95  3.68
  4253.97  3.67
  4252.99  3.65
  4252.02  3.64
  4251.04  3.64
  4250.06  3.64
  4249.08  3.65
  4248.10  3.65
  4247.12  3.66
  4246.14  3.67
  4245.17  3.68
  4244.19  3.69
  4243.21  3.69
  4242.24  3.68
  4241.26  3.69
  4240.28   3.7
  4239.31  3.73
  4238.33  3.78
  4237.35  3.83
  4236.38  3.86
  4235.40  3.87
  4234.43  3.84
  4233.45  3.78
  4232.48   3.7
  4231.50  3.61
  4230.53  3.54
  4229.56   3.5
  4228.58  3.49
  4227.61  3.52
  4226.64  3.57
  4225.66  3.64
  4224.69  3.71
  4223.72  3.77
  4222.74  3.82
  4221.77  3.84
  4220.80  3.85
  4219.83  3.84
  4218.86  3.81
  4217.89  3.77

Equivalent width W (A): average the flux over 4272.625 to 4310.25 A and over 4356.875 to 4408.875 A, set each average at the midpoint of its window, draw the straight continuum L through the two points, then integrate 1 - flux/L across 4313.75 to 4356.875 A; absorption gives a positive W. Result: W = 2.2 A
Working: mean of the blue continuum 3.44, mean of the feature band 3.28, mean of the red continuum 3.48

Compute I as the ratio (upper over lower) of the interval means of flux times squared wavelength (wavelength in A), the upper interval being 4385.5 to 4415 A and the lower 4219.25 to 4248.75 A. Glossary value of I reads 1.0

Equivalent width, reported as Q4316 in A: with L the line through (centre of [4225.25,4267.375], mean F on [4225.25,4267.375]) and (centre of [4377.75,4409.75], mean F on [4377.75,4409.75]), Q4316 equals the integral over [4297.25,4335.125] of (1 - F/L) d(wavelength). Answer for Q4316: 3.0 A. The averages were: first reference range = 3.69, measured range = 3.31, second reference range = 3.5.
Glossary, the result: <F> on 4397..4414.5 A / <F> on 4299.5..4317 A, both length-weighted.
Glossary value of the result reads 1.07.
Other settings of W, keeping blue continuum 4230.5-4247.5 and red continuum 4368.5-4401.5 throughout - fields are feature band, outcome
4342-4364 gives 1.6 A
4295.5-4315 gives 1.6 A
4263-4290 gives 0.5 A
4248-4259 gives 0.1 A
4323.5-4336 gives 1.4 A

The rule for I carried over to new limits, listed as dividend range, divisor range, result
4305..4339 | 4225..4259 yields 0.94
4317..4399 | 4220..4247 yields 0.96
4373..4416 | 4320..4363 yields 1.10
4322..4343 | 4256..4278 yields 0.94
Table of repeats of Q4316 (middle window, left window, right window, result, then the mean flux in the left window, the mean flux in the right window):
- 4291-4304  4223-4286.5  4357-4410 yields 1.4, 3.66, 3.49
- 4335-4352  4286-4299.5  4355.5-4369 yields 0.7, 3.29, 3.48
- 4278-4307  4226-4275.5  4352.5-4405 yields 1.4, 3.65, 3.46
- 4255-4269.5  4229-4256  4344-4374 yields -0.2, 3.69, 3.35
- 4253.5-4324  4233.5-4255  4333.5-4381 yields 1.7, 3.71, 3.36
